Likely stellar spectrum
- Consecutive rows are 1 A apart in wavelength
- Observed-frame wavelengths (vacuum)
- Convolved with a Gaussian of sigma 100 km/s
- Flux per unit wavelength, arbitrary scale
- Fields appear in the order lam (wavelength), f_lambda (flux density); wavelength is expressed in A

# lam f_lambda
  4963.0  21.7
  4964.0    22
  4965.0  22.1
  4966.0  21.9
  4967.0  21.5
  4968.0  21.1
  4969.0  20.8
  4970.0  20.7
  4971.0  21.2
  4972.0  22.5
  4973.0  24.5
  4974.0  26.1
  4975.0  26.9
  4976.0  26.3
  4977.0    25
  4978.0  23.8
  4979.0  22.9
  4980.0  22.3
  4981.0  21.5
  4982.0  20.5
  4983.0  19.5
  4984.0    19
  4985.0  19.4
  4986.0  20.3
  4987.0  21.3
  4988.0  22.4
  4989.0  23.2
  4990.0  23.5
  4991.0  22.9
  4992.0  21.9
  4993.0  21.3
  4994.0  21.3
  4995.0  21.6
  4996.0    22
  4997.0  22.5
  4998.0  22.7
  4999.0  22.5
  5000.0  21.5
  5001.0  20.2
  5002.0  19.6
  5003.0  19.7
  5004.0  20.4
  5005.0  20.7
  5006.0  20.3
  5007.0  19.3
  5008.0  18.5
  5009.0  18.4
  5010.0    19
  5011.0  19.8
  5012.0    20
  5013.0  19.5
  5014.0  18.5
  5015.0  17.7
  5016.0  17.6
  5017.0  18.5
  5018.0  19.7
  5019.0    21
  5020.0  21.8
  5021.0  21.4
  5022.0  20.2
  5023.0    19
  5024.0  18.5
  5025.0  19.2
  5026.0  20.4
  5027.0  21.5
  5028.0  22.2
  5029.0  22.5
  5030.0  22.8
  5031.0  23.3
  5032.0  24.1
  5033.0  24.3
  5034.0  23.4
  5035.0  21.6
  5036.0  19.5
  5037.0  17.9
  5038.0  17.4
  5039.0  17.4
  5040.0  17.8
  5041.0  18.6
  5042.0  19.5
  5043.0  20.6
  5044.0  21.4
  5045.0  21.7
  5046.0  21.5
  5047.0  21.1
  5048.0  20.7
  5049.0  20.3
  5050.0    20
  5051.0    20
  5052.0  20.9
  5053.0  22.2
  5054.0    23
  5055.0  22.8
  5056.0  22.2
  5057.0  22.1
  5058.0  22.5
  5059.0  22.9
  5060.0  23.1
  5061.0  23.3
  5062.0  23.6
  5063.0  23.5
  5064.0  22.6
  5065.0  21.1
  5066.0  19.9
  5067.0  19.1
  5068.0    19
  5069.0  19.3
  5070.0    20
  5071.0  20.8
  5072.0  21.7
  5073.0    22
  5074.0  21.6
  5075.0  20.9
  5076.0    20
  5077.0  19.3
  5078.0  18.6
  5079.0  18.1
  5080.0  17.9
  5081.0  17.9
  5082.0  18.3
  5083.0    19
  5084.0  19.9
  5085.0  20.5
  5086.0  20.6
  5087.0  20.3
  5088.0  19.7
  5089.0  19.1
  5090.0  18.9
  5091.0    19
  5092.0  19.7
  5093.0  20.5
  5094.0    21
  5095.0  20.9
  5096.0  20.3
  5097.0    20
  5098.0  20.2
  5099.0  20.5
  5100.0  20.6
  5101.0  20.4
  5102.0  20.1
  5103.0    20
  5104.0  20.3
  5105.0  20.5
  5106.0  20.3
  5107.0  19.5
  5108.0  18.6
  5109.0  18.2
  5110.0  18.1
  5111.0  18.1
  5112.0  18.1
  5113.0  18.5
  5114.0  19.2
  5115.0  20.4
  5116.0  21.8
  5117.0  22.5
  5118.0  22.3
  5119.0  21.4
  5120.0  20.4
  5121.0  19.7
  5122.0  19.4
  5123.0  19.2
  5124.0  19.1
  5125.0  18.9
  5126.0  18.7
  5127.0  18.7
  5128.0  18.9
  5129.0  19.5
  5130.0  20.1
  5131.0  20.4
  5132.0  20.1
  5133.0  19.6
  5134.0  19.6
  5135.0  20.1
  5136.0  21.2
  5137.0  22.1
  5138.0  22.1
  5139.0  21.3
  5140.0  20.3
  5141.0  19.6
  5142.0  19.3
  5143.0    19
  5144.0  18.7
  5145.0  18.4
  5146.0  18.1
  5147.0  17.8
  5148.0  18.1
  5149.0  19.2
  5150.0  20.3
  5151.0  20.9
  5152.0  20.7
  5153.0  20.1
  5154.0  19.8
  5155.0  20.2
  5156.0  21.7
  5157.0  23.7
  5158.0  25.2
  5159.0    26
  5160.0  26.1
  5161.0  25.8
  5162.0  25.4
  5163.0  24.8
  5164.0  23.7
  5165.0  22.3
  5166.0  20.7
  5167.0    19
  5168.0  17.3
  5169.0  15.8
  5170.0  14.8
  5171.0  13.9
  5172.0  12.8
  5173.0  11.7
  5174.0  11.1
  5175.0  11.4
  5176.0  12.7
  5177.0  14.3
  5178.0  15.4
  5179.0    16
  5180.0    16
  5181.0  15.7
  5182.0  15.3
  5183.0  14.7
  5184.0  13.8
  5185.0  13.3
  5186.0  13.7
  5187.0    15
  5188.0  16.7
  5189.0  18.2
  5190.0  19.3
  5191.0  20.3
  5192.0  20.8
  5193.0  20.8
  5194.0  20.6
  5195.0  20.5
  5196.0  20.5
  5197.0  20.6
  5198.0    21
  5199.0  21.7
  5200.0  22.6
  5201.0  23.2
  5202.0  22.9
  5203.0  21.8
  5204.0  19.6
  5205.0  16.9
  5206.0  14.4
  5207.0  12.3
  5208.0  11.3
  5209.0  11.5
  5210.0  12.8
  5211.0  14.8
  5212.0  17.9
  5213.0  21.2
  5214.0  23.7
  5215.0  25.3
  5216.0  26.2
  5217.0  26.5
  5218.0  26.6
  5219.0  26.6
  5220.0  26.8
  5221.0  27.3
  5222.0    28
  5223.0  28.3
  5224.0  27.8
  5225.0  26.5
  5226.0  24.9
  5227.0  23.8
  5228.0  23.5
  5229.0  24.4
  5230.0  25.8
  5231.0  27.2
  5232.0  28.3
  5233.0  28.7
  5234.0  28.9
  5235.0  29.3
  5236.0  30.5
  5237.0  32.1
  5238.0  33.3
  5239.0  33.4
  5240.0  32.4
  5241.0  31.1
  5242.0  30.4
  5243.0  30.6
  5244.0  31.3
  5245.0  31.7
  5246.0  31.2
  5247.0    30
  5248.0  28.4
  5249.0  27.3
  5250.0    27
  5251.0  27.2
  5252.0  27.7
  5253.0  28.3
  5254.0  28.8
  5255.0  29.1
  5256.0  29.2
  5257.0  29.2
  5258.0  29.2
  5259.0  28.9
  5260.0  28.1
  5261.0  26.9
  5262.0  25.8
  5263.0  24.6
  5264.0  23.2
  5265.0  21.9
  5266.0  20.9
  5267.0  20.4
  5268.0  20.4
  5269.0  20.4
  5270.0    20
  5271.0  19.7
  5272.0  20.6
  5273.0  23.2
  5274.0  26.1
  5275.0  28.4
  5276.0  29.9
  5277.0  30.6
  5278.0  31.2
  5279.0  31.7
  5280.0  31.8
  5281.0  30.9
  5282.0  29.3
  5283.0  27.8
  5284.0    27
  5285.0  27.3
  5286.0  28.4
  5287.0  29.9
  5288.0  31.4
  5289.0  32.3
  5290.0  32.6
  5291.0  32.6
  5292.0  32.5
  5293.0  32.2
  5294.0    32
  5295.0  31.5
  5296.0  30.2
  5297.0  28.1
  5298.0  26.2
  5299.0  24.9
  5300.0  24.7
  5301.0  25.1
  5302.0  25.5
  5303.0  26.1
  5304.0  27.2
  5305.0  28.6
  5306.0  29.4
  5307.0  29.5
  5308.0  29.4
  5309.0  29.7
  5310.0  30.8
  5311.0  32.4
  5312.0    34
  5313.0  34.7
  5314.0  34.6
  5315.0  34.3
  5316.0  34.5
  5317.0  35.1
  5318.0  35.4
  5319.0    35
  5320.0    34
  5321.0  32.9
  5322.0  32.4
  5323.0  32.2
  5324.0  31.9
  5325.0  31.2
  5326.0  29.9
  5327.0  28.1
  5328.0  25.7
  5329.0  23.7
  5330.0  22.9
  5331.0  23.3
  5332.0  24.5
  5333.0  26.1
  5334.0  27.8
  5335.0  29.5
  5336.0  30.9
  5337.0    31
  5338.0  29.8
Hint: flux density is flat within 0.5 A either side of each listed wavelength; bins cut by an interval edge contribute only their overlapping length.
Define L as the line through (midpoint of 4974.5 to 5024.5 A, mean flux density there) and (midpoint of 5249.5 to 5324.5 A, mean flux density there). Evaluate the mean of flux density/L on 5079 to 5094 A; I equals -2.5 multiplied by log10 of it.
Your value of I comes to 0.20 mag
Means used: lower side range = 20.9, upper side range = 28.8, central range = 19.4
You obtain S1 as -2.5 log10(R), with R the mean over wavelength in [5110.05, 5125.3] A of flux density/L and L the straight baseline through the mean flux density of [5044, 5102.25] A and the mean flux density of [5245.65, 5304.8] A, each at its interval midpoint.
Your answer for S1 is 0.12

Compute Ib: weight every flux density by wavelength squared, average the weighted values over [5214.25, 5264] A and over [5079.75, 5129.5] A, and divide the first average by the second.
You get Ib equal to 1.5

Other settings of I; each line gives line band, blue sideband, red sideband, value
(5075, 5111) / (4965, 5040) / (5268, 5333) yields 0.199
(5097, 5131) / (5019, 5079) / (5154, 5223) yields 0.024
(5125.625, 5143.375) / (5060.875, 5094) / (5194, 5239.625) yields 0.078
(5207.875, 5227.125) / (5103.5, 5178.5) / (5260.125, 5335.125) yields 0.039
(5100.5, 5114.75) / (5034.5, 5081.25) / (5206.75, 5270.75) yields 0.146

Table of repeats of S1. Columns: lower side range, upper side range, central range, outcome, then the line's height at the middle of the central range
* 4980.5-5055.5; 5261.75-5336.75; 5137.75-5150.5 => 0.24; 24.2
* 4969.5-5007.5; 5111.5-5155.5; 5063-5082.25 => 0.04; 20.7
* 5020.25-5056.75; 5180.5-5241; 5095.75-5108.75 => 0.07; 21.4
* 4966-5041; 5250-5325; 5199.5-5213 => 0.47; 26.6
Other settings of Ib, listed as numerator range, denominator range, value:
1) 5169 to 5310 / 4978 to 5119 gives 1.28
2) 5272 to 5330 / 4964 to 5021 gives 1.59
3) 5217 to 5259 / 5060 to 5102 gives 1.50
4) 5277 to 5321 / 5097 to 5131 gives 1.66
